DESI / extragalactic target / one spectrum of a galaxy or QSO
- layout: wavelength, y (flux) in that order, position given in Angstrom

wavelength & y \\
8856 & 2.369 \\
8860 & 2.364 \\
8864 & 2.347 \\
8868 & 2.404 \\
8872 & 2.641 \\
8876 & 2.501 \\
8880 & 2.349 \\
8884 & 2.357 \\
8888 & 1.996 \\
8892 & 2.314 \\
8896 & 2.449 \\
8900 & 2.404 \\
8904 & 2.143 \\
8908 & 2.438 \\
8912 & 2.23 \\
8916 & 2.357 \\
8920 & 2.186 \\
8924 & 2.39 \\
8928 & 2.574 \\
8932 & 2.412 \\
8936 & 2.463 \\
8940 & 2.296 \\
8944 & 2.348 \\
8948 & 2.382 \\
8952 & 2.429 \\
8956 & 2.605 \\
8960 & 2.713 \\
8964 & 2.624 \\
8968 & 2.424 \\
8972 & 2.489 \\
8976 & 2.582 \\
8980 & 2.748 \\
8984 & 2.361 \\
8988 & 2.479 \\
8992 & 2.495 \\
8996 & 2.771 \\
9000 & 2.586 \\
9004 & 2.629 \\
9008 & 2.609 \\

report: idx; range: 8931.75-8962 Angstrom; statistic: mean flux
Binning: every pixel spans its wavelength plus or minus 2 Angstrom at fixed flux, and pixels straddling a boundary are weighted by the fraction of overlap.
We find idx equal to 2.46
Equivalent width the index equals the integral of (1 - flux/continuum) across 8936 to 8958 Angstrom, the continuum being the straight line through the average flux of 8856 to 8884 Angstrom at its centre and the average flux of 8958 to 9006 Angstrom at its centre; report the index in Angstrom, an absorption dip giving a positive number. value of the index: 1.0 Angstrom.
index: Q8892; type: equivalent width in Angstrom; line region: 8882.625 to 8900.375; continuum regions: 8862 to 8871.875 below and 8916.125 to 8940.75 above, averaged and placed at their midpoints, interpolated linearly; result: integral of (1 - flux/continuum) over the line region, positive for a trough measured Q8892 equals 0.87 Angstrom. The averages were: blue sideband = 2.43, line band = 2.29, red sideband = 2.39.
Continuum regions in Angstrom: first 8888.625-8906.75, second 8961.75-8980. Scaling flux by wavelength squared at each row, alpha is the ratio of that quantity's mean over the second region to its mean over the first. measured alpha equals 1.13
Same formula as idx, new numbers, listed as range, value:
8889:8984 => 2.43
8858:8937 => 2.36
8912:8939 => 2.38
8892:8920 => 2.32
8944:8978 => 2.52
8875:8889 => 2.31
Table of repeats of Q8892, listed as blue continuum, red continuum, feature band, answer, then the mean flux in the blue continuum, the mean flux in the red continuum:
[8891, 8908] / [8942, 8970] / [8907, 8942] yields 0.63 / 2.34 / 2.5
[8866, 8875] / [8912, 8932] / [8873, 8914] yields 2.10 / 2.52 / 2.37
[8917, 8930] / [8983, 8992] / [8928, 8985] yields -1.96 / 2.38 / 2.44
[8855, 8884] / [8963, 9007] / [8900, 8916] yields 1.11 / 2.42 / 2.56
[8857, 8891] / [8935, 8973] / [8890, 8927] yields 1.30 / 2.37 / 2.48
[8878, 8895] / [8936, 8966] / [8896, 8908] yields -0.07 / 2.27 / 2.48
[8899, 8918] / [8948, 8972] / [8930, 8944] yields 0.30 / 2.31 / 2.54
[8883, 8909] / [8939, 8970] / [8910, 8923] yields 0.51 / 2.29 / 2.48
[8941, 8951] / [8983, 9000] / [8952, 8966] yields -1.16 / 2.36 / 2.54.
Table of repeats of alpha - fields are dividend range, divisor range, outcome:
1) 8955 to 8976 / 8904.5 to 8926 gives 1.13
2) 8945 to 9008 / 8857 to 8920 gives 1.11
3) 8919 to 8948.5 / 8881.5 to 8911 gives 1.05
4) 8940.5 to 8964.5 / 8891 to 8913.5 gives 1.08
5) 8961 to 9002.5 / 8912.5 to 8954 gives 1.09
